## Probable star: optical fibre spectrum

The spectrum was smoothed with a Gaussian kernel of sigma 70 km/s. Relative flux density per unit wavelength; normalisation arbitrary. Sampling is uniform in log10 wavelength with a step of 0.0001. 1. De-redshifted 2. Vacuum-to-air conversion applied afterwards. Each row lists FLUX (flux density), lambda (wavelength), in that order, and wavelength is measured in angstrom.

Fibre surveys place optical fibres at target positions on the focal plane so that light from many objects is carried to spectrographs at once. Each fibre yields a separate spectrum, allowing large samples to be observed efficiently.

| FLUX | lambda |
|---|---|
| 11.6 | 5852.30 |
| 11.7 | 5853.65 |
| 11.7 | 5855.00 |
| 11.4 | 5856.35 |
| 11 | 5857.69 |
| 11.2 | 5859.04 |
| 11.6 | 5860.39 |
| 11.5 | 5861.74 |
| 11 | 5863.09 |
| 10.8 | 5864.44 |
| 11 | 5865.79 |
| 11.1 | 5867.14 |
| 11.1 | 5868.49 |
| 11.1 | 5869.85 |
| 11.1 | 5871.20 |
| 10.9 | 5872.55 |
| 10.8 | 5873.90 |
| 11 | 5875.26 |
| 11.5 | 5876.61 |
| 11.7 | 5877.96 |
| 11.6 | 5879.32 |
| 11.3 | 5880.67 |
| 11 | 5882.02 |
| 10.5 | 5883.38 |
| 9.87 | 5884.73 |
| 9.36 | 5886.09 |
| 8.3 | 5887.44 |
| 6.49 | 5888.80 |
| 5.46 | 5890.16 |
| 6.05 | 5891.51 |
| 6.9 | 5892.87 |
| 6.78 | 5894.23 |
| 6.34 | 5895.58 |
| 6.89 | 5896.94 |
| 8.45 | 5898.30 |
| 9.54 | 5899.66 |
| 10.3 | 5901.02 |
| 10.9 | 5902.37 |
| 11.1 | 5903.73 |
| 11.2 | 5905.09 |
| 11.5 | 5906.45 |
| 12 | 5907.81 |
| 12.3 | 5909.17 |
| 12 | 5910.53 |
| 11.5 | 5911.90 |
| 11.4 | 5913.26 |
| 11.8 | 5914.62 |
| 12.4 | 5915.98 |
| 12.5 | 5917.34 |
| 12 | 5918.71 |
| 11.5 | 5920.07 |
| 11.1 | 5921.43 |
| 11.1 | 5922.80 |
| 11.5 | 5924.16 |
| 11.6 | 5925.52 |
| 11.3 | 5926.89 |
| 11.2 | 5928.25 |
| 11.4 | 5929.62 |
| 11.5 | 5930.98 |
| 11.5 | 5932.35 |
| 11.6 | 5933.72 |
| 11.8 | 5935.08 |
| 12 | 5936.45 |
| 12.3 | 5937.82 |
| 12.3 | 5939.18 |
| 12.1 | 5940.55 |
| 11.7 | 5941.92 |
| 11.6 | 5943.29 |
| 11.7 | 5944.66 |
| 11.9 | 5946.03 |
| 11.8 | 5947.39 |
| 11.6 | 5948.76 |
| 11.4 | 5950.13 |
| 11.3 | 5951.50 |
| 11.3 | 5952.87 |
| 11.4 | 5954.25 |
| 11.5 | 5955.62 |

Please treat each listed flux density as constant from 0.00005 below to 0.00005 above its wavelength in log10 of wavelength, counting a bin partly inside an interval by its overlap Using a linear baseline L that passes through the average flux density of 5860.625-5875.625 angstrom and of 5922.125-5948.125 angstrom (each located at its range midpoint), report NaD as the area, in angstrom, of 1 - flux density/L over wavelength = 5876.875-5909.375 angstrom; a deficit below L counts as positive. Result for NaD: 5.45 angstrom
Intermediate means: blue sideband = 11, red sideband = 11.7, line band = 9.4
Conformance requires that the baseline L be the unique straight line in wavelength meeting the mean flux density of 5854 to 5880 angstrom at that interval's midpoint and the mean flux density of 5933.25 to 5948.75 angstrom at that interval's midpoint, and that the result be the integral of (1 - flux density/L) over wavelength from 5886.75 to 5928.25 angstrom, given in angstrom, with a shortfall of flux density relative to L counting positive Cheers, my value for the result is 5.4 angstrom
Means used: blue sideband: 11.2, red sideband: 11.9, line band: 10.1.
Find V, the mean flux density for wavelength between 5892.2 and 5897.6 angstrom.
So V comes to 6.73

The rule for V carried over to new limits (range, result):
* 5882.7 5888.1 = 9.52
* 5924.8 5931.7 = 11.4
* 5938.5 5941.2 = 12.2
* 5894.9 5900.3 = 7.79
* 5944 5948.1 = 11.8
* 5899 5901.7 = 9.95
